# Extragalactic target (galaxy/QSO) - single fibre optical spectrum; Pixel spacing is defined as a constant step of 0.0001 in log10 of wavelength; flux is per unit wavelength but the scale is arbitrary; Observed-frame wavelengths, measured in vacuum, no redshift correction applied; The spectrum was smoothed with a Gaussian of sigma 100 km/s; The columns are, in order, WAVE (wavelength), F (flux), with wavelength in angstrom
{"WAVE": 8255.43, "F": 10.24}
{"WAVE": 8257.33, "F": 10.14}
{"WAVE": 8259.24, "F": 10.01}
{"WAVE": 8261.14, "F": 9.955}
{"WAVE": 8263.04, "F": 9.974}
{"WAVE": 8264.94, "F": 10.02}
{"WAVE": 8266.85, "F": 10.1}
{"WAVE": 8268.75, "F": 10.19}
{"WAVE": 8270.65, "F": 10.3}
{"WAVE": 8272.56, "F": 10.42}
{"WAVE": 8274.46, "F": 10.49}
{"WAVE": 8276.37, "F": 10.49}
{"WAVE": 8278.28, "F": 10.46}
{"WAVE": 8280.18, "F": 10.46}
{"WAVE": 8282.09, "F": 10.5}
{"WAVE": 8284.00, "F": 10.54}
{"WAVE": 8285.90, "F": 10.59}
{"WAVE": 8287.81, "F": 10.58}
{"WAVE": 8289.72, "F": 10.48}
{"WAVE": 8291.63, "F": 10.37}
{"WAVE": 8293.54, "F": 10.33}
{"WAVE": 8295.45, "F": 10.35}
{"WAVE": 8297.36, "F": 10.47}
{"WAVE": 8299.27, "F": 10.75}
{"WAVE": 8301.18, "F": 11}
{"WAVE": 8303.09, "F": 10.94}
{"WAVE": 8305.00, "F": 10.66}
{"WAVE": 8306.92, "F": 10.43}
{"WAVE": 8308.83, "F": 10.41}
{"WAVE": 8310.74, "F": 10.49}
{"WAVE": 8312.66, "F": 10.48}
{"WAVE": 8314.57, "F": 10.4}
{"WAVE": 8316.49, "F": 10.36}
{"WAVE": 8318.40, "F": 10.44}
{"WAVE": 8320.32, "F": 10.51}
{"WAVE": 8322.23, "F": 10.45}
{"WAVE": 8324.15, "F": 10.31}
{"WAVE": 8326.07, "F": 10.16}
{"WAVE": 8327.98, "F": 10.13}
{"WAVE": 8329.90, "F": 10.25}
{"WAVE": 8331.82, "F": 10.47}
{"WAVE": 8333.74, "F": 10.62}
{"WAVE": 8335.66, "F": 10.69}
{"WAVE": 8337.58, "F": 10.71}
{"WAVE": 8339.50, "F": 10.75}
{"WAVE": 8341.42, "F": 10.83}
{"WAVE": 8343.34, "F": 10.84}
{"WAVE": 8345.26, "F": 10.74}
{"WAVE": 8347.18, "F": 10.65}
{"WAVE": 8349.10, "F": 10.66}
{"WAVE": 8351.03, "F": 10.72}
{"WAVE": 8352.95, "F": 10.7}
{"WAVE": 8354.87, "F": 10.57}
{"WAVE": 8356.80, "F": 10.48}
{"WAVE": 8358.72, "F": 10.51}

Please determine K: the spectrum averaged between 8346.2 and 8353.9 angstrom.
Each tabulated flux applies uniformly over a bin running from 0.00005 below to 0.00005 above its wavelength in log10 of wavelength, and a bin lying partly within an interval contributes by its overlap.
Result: 10.7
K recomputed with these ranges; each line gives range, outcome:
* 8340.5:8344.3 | 10.8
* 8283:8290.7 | 10.5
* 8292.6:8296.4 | 10.3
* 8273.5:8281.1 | 10.5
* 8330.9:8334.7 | 10.5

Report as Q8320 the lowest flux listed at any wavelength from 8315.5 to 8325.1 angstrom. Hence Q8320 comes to 10.31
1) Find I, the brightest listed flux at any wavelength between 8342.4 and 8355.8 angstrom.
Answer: 10.84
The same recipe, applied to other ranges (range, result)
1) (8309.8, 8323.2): 10.51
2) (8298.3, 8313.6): 11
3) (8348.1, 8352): 10.72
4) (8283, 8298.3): 10.59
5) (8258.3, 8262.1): 10.01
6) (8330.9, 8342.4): 10.83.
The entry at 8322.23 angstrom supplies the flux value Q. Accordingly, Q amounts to 10.45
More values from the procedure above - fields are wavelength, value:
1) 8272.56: 10.42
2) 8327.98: 10.13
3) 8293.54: 10.33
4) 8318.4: 10.44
